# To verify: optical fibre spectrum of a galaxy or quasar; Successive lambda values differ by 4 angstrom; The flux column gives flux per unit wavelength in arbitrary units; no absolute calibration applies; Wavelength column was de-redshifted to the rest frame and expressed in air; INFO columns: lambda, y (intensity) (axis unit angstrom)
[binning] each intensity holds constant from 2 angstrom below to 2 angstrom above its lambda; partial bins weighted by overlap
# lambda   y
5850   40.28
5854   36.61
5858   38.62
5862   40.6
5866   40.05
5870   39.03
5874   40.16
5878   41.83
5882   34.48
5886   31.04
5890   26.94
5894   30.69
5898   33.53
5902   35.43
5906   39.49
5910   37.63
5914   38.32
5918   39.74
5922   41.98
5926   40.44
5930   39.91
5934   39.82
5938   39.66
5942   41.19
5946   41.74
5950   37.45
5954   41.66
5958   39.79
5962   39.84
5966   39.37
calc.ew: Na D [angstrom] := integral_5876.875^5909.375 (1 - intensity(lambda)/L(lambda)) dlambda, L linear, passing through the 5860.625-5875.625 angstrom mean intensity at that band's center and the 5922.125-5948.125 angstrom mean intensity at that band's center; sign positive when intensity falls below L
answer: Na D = 4.9 angstrom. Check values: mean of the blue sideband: 39.9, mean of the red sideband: 40.6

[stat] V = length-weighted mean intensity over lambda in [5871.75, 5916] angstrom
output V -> 35.4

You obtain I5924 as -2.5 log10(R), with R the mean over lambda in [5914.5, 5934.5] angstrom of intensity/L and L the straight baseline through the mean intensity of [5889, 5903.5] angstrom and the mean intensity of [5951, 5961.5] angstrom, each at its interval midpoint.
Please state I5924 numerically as -0.13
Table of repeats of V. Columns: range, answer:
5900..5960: 39.6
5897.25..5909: 36.6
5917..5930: 40.7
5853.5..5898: 36.2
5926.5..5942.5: 40.1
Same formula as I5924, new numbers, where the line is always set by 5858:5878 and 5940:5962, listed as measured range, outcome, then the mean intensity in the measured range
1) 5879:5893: 0.26 mag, 31.6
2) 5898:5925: 0.05 mag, 38.4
